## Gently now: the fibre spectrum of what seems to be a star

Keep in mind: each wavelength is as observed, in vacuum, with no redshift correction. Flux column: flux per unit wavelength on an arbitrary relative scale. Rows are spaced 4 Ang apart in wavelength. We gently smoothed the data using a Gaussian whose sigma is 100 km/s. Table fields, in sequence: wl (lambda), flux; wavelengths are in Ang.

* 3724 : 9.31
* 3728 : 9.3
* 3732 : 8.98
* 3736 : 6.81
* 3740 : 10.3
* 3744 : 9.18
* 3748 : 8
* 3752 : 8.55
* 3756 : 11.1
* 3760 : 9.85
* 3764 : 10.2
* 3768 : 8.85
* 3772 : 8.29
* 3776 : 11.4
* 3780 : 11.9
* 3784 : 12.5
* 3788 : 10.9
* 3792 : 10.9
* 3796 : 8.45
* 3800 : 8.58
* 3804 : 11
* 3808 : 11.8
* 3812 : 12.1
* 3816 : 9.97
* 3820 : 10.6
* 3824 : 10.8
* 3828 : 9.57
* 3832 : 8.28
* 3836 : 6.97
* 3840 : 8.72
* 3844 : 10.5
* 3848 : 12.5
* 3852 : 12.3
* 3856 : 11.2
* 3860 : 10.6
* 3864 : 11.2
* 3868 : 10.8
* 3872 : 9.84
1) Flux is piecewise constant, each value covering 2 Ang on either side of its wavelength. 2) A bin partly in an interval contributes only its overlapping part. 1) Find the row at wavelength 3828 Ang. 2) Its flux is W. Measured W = 9.57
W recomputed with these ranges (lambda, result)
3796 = 8.45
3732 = 8.98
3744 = 9.18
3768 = 8.85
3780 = 11.9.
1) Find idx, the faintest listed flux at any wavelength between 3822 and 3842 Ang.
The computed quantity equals 6.97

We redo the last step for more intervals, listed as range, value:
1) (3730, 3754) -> 6.81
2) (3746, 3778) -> 8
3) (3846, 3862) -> 10.6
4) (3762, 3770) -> 8.85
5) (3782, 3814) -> 8.45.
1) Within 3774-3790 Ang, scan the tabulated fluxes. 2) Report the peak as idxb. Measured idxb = 12.5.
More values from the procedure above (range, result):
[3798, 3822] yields 12.1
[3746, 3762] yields 11.1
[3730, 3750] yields 10.3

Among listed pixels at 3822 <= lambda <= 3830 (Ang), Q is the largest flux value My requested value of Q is 10.8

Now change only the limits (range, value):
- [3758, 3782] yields 11.9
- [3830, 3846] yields 10.5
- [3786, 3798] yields 10.9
